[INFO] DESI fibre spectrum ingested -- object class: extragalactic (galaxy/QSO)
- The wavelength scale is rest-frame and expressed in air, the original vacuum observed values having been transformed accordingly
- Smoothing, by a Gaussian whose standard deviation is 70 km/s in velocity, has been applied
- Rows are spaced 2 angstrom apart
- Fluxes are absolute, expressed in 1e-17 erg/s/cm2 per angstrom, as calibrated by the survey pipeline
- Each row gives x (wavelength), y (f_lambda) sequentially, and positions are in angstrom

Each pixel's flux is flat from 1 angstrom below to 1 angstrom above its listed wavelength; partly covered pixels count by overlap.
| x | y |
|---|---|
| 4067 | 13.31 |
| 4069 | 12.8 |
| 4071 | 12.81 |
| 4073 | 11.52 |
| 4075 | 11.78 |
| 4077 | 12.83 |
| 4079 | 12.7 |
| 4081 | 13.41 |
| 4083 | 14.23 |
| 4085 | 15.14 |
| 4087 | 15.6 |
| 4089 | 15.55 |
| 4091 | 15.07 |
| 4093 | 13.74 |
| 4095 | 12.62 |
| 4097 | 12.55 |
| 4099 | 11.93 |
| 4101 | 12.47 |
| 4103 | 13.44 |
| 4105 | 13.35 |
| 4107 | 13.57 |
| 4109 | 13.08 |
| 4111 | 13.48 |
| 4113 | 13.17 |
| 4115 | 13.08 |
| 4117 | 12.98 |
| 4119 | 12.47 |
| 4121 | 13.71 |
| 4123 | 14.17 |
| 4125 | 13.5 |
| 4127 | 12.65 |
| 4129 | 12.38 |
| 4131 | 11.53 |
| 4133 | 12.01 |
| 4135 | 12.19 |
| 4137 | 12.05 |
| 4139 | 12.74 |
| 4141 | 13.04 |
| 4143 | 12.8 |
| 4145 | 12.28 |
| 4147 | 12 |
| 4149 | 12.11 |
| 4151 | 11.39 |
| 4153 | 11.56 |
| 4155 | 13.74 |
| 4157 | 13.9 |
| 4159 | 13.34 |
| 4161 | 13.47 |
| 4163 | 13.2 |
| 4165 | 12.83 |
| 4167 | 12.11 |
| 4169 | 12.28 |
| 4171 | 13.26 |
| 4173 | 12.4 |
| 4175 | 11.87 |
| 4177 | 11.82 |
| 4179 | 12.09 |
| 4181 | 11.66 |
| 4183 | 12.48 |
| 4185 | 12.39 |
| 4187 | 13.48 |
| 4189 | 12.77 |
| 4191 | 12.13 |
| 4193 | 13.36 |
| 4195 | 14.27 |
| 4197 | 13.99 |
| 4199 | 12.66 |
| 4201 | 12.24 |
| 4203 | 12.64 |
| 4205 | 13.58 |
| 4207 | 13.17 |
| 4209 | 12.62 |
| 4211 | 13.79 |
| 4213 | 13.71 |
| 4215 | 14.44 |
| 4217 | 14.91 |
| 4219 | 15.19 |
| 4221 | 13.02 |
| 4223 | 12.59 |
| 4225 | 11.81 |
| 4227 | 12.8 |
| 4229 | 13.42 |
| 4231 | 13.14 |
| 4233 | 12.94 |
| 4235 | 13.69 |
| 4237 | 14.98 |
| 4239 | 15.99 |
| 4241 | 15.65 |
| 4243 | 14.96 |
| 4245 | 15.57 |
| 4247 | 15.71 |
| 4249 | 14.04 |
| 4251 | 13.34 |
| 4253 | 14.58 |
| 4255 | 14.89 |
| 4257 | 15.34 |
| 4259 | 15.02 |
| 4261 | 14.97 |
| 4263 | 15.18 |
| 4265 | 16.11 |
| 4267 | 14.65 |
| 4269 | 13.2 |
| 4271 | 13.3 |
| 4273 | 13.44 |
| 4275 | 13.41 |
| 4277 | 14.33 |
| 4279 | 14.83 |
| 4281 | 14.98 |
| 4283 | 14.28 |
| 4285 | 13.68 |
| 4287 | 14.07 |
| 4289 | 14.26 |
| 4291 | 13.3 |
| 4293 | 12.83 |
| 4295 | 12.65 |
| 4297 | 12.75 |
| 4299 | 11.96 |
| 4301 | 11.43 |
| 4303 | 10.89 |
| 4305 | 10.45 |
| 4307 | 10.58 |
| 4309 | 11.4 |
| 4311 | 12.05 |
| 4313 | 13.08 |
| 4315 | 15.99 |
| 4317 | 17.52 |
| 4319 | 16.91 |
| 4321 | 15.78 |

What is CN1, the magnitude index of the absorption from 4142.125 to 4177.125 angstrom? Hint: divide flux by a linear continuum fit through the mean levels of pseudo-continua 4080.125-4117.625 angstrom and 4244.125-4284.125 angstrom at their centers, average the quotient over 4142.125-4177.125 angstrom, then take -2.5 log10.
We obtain 0.11 mag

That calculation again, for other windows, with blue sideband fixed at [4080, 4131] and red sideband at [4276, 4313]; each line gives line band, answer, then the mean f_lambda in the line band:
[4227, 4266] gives -0.13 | 14.7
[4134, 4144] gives 0.07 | 12.6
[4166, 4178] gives 0.08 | 12.3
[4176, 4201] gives 0.04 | 12.7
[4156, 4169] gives 0.02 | 13.1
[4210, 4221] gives -0.09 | 14.3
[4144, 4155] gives 0.11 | 12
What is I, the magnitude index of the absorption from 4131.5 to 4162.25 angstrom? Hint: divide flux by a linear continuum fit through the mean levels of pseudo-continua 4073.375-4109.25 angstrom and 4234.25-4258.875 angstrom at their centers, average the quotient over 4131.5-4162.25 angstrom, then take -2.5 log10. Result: 0.117 mag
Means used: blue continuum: 13.5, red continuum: 14.9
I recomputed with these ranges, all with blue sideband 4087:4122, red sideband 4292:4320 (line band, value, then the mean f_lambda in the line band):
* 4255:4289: -0.12 mag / 14.4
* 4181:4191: 0.05 mag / 12.6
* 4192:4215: -0.02 mag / 13.3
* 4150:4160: 0.04 mag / 12.8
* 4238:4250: -0.17 mag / 15.3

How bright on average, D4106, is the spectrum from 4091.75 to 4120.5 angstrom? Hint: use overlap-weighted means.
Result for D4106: 13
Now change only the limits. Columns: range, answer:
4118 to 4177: 12.6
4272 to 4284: 14.2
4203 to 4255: 14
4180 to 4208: 12.9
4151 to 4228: 13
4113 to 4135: 12.8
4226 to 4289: 14.4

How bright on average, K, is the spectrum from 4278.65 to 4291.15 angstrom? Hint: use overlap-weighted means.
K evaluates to 14.2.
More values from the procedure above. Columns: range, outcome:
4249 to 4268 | 14.9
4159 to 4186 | 12.5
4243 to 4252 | 14.7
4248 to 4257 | 14.3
